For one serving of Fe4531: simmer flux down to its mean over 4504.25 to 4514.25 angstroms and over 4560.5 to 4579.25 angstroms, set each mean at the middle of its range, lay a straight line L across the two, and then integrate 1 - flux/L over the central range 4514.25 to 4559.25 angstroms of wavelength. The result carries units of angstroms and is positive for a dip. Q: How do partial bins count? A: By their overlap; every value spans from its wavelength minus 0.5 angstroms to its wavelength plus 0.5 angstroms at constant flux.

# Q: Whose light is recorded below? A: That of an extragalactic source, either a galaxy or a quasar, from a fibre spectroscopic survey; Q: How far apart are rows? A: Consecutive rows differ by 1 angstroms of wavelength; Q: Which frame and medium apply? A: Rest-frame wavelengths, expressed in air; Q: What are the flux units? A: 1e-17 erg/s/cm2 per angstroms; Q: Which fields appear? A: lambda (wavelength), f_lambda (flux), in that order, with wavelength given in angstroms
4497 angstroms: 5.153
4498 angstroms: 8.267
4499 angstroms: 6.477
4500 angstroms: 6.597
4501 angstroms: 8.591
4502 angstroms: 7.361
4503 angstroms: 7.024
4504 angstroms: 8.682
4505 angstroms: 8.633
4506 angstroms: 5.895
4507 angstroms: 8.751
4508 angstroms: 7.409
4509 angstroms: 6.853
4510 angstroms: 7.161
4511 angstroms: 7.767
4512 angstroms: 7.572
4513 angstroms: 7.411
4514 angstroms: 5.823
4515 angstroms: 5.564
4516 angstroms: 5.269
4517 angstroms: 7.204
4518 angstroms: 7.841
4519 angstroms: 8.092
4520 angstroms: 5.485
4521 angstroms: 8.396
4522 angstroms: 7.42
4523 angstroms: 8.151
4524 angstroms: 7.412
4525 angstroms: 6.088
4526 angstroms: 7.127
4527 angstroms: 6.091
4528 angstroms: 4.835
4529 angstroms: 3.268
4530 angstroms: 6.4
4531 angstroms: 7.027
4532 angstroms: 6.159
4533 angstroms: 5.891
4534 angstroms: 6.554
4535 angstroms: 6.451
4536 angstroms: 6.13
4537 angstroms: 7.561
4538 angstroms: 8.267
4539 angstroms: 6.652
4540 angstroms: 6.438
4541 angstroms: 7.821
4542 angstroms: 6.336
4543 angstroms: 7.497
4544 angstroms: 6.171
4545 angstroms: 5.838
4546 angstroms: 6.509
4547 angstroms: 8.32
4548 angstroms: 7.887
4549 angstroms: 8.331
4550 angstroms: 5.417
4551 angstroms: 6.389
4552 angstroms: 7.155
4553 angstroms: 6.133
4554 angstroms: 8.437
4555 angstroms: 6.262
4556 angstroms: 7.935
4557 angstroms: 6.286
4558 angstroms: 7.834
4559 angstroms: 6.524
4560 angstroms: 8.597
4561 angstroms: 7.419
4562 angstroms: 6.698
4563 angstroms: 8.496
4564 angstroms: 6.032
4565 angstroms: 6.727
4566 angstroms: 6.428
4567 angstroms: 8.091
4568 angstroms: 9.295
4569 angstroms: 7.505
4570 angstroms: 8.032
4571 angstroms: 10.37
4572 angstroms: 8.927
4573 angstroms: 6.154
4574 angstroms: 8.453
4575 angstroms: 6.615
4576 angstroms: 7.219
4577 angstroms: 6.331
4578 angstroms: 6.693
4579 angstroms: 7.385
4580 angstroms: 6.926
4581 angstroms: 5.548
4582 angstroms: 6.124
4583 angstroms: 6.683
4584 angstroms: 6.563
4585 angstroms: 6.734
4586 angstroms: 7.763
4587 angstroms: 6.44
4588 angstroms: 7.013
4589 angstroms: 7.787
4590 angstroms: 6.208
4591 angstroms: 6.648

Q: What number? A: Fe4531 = 4.1 angstroms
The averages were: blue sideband 7.4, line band 6.77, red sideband 7.52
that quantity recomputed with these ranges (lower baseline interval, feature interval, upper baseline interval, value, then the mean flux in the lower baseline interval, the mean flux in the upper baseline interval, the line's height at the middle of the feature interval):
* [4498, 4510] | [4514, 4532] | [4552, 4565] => 2.1 angstroms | 7.5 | 7.2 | 7.39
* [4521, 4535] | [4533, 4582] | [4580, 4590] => -4.4 angstroms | 6.42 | 6.72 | 6.58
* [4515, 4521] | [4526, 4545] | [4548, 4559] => 1.4 angstroms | 6.81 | 7.03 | 6.92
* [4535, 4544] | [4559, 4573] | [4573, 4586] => -1.9 angstroms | 7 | 6.79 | 6.86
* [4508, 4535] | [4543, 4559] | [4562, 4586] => 0.0 angstroms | 6.66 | 7.27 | 7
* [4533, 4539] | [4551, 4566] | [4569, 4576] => 0.8 angstroms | 6.87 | 7.99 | 7.56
